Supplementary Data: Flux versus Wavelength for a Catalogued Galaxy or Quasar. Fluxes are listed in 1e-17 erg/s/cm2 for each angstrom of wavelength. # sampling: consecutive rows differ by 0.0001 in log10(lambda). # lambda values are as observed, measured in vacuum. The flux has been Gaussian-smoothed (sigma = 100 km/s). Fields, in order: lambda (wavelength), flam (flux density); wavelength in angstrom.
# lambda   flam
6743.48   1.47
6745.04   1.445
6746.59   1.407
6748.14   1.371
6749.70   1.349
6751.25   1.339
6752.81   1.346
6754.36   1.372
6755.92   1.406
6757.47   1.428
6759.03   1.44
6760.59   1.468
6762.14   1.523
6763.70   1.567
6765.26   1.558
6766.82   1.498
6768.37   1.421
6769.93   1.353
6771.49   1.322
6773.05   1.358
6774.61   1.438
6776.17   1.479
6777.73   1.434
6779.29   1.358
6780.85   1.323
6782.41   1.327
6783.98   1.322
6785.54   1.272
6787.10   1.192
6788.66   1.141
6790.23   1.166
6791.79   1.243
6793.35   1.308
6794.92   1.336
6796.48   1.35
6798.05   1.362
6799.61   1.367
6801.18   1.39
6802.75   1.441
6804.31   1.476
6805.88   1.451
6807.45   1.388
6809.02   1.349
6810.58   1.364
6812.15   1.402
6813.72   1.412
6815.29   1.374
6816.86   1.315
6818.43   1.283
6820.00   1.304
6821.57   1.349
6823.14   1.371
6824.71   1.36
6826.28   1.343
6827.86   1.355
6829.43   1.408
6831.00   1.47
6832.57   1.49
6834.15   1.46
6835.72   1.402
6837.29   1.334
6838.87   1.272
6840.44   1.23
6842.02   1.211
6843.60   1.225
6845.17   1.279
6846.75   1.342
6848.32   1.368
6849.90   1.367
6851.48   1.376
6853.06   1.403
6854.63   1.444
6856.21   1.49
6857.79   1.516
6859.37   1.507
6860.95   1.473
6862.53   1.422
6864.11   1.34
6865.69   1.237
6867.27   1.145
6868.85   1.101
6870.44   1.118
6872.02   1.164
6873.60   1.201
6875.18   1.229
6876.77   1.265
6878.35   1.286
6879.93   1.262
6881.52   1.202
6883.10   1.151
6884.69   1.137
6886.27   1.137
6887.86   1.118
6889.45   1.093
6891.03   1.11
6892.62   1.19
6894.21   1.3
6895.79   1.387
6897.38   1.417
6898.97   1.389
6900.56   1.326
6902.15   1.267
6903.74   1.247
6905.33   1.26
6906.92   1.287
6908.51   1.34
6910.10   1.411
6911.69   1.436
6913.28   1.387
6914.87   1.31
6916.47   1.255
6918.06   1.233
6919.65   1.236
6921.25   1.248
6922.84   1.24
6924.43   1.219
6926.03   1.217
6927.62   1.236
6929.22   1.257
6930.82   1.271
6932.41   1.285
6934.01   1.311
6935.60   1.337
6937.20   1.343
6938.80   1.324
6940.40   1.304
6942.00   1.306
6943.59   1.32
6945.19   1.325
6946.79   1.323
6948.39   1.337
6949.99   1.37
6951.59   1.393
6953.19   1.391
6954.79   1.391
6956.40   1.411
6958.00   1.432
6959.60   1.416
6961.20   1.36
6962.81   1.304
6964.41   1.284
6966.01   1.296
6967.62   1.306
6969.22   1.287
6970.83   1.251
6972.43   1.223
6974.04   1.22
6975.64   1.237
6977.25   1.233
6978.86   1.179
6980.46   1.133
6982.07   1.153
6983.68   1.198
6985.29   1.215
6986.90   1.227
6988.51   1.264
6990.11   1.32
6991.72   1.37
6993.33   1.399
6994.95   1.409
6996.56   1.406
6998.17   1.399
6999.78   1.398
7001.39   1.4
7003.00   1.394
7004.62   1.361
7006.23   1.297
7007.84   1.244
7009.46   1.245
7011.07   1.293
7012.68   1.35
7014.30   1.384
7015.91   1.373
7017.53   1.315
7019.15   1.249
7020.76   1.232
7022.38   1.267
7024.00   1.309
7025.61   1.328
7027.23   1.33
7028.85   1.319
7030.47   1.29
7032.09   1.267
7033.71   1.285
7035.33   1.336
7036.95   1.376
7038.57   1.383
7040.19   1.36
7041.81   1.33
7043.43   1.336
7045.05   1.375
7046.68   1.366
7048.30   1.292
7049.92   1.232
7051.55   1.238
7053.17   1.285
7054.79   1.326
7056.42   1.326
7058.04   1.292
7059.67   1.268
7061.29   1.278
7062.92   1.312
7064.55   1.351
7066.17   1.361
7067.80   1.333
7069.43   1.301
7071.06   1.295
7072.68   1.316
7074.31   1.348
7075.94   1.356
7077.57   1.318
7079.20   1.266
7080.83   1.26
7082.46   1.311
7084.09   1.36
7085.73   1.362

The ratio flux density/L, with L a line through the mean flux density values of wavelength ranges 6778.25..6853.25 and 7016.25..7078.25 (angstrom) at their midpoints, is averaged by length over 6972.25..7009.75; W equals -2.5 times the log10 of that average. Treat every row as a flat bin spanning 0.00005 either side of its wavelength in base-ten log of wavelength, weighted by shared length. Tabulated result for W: 0.025 mag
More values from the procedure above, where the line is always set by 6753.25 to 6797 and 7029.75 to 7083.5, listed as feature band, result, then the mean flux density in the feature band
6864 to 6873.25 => 0.15 mag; 1.17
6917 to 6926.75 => 0.09 mag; 1.23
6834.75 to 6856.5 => 0.02 mag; 1.34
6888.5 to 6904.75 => 0.06 mag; 1.27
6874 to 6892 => 0.14 mag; 1.18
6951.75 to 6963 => -0.04 mag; 1.39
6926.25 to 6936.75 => 0.05 mag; 1.28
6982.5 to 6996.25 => 0.02 mag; 1.3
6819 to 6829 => 0.01 mag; 1.35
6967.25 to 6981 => 0.09 mag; 1.23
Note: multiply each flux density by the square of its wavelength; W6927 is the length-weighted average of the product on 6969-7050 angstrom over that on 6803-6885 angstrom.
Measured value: 1.03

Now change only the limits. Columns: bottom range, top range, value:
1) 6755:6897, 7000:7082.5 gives 1.05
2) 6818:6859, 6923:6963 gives 1.00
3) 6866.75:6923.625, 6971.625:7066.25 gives 1.08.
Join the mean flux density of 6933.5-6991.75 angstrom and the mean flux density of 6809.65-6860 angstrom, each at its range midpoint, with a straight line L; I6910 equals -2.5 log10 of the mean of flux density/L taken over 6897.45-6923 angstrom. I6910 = 0.015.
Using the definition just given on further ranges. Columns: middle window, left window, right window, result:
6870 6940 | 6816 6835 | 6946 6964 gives 0.09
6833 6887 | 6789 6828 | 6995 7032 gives 0.04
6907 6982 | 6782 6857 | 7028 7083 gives 0.02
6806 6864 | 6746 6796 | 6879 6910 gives -0.06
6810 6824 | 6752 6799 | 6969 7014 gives 0.00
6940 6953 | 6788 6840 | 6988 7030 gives 0.00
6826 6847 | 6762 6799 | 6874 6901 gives -0.04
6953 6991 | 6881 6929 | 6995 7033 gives 0.02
